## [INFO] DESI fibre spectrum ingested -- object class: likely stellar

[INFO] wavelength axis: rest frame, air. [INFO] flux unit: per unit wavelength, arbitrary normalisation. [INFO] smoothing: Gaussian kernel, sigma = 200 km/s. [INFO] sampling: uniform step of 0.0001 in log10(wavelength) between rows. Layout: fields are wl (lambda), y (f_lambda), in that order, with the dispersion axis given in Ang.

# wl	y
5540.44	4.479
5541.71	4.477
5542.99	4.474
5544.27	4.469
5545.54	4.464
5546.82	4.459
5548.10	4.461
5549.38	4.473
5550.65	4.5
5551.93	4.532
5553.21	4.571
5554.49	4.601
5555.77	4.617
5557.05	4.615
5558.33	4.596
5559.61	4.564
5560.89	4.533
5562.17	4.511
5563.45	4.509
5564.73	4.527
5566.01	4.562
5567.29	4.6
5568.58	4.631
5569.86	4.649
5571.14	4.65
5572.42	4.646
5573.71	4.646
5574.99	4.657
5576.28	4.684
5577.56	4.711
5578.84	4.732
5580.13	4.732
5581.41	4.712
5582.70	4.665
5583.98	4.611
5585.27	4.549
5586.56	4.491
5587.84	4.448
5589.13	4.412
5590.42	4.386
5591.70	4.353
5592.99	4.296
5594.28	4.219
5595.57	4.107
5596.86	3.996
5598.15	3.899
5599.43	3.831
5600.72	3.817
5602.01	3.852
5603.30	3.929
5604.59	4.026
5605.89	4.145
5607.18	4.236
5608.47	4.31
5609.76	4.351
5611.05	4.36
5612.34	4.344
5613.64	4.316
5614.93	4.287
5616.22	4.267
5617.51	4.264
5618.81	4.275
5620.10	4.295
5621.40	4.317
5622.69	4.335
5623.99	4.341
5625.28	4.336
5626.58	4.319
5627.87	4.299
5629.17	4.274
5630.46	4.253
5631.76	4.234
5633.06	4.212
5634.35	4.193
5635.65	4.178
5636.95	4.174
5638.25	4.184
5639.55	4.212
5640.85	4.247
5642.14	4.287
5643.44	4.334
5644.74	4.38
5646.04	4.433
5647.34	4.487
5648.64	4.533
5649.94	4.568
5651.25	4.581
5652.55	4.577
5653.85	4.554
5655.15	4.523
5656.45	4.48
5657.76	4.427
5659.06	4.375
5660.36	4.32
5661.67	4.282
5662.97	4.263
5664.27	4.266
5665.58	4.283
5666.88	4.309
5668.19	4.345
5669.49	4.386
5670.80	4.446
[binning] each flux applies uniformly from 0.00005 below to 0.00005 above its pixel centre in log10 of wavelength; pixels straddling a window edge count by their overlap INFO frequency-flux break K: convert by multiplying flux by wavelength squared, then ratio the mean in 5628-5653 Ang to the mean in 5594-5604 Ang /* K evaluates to 1.11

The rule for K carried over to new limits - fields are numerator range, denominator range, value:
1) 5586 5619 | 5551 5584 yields 0.92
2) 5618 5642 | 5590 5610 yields 1.05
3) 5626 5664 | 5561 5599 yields 0.99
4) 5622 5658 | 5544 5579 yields 0.98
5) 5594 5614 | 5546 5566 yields 0.92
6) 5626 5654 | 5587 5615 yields 1.05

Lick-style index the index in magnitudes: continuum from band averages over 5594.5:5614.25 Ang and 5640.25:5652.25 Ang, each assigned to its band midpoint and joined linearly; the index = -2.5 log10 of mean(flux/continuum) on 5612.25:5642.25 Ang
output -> 0.004 mag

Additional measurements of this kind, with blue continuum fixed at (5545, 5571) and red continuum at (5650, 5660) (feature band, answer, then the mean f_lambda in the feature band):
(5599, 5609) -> 0.13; 4.02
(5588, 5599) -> 0.08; 4.21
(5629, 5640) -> 0.07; 4.21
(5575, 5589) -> -0.02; 4.63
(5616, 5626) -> 0.05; 4.3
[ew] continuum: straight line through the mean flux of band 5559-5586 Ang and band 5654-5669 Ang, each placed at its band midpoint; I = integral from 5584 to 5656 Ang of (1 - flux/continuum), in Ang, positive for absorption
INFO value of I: 3.2 Ang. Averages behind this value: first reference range 4.62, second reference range 4.36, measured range 4.28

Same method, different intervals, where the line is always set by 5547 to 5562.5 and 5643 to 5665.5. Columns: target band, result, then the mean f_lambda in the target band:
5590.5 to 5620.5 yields 2.1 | 4.17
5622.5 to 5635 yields 0.5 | 4.28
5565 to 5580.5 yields -0.4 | 4.65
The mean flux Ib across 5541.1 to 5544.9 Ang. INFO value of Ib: 4.46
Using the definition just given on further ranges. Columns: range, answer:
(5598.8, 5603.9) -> 3.86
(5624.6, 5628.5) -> 4.33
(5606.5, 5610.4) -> 4.3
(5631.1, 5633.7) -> 4.21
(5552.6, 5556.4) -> 4.59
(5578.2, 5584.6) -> 4.69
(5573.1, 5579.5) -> 4.69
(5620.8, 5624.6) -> 4.33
